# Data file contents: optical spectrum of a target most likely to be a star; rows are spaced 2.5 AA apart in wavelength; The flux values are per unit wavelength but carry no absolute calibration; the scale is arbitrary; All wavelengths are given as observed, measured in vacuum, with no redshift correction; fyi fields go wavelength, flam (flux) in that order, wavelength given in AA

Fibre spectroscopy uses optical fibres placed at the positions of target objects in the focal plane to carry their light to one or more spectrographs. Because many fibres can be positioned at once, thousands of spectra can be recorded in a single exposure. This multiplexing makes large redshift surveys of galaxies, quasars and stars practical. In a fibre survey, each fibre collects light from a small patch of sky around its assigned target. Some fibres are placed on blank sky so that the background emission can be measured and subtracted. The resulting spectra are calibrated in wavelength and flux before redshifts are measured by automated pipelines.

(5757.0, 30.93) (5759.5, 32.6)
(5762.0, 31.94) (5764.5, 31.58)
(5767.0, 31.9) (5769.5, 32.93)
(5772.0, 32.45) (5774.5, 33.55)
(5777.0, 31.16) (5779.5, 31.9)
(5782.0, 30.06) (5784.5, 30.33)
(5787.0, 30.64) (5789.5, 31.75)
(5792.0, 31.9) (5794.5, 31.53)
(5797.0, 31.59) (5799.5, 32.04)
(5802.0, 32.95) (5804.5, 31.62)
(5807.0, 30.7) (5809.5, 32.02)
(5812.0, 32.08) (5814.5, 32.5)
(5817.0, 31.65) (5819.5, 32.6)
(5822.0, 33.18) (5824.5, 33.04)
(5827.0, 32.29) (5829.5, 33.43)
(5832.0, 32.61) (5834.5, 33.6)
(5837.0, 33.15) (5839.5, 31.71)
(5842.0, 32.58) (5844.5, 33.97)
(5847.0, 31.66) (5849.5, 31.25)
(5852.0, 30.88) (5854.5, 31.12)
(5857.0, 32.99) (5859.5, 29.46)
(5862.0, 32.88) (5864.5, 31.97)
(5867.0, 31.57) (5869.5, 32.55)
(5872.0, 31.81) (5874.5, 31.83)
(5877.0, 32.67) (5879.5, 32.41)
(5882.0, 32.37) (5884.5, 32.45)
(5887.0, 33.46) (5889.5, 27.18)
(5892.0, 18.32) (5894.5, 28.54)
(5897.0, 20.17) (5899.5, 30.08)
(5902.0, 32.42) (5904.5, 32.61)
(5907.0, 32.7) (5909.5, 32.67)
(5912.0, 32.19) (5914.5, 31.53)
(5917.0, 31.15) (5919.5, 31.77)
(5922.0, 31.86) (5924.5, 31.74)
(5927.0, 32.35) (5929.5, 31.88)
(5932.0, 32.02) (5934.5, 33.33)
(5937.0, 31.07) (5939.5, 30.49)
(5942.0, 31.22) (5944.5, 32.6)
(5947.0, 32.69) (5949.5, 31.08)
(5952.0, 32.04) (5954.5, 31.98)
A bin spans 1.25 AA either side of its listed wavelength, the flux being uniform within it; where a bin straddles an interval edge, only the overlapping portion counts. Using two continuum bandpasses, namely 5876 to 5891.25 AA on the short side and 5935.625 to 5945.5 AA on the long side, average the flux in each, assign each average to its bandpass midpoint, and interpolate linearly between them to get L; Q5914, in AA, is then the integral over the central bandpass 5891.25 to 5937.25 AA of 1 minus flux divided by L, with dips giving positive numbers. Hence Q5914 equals 1.12 AA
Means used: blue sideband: 31.3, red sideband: 31.3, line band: 30.6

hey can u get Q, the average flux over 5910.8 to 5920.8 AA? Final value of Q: 31.7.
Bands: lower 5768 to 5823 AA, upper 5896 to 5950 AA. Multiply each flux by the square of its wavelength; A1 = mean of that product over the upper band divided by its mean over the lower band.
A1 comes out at 1.03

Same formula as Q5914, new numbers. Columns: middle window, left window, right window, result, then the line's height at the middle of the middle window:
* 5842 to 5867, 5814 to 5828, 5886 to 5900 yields -2.0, 29.5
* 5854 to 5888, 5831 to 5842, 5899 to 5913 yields 0.4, 32.5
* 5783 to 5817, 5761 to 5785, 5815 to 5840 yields 0.7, 32.3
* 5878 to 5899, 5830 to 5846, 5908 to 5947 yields 2.7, 32.3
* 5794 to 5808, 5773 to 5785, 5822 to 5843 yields 0.1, 32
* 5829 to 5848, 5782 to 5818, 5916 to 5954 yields -0.7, 31.7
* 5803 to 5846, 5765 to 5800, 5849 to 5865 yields -1.3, 31.6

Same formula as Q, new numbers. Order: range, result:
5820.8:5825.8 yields 33.1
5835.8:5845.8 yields 32.8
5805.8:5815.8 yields 31.8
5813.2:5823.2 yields 32.5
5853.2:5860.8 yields 31.2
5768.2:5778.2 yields 32.5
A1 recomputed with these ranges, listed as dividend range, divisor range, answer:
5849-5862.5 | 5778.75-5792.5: 1.04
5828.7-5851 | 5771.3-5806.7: 1.05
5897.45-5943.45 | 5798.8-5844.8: 1.01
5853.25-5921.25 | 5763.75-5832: 0.99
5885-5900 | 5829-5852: 0.83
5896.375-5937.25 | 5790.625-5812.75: 1.03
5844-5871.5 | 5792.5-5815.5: 1.02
